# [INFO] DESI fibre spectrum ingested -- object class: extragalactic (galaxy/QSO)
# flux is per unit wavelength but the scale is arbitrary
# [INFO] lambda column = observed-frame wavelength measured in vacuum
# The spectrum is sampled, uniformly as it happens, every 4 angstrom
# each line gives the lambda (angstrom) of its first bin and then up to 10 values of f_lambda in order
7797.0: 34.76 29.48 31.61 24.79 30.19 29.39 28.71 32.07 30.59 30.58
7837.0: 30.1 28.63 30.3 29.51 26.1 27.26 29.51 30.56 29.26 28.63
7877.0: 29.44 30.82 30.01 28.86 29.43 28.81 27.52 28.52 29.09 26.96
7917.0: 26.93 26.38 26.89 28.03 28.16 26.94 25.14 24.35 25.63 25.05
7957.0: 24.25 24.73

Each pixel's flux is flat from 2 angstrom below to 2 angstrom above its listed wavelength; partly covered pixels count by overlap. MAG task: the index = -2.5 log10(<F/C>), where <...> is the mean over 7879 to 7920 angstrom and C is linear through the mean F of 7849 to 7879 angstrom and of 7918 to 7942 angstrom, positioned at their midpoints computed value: -0.03 mag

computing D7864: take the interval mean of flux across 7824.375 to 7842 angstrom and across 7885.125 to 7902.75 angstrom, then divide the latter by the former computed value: 0.95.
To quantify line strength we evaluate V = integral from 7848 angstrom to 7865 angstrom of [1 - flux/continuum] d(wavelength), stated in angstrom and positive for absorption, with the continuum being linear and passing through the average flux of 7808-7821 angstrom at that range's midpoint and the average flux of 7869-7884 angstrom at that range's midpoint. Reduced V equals 0.5 angstrom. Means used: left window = 28.5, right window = 29.6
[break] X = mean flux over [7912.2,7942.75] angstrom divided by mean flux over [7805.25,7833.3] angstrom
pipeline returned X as 0.9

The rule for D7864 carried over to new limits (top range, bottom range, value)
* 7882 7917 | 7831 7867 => 0.98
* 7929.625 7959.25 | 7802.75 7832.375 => 0.87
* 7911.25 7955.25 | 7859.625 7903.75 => 0.90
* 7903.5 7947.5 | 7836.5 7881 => 0.93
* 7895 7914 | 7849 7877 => 0.98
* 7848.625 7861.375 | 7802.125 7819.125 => 0.96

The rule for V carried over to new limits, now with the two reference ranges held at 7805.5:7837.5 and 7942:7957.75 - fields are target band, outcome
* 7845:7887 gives -1.80 angstrom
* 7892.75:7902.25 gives -0.60 angstrom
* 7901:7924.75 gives -1.14 angstrom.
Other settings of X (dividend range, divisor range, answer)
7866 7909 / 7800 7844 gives 0.98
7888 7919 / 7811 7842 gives 0.94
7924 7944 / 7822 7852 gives 0.89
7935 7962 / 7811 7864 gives 0.85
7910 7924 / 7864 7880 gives 0.91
